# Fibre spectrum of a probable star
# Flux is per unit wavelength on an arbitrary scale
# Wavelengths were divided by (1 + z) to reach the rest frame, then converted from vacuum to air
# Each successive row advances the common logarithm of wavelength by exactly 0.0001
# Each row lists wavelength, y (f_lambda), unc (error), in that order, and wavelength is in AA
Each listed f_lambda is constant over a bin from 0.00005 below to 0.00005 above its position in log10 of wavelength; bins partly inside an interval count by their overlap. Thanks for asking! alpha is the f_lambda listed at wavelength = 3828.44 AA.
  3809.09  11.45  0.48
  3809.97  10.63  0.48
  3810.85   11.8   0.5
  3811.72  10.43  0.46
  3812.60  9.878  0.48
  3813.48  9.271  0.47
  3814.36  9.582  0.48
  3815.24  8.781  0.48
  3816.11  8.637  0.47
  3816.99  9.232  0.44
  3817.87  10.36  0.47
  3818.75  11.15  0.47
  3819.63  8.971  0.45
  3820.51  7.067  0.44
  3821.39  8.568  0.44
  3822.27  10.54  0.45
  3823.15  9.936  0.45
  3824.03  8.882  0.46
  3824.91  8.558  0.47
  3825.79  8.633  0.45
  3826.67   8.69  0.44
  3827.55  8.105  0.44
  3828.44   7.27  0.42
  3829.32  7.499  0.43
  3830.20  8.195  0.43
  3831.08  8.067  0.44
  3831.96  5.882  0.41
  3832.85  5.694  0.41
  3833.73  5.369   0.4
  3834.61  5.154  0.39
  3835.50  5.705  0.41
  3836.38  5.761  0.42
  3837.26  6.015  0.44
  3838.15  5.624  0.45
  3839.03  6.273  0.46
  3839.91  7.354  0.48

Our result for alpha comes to 7.27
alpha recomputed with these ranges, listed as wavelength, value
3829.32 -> 7.499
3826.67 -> 8.69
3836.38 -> 5.761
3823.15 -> 9.936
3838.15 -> 5.624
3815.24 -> 8.781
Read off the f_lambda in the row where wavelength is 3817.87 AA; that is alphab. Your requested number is 10.36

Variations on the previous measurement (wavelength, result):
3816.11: 8.637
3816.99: 9.232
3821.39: 8.568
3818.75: 11.15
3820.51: 7.067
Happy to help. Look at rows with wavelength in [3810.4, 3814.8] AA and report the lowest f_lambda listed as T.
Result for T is 9.271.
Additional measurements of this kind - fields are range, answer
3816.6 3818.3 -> 9.232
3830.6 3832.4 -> 5.882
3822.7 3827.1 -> 8.558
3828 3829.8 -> 7.27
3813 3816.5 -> 8.637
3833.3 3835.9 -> 5.154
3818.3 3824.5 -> 7.067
